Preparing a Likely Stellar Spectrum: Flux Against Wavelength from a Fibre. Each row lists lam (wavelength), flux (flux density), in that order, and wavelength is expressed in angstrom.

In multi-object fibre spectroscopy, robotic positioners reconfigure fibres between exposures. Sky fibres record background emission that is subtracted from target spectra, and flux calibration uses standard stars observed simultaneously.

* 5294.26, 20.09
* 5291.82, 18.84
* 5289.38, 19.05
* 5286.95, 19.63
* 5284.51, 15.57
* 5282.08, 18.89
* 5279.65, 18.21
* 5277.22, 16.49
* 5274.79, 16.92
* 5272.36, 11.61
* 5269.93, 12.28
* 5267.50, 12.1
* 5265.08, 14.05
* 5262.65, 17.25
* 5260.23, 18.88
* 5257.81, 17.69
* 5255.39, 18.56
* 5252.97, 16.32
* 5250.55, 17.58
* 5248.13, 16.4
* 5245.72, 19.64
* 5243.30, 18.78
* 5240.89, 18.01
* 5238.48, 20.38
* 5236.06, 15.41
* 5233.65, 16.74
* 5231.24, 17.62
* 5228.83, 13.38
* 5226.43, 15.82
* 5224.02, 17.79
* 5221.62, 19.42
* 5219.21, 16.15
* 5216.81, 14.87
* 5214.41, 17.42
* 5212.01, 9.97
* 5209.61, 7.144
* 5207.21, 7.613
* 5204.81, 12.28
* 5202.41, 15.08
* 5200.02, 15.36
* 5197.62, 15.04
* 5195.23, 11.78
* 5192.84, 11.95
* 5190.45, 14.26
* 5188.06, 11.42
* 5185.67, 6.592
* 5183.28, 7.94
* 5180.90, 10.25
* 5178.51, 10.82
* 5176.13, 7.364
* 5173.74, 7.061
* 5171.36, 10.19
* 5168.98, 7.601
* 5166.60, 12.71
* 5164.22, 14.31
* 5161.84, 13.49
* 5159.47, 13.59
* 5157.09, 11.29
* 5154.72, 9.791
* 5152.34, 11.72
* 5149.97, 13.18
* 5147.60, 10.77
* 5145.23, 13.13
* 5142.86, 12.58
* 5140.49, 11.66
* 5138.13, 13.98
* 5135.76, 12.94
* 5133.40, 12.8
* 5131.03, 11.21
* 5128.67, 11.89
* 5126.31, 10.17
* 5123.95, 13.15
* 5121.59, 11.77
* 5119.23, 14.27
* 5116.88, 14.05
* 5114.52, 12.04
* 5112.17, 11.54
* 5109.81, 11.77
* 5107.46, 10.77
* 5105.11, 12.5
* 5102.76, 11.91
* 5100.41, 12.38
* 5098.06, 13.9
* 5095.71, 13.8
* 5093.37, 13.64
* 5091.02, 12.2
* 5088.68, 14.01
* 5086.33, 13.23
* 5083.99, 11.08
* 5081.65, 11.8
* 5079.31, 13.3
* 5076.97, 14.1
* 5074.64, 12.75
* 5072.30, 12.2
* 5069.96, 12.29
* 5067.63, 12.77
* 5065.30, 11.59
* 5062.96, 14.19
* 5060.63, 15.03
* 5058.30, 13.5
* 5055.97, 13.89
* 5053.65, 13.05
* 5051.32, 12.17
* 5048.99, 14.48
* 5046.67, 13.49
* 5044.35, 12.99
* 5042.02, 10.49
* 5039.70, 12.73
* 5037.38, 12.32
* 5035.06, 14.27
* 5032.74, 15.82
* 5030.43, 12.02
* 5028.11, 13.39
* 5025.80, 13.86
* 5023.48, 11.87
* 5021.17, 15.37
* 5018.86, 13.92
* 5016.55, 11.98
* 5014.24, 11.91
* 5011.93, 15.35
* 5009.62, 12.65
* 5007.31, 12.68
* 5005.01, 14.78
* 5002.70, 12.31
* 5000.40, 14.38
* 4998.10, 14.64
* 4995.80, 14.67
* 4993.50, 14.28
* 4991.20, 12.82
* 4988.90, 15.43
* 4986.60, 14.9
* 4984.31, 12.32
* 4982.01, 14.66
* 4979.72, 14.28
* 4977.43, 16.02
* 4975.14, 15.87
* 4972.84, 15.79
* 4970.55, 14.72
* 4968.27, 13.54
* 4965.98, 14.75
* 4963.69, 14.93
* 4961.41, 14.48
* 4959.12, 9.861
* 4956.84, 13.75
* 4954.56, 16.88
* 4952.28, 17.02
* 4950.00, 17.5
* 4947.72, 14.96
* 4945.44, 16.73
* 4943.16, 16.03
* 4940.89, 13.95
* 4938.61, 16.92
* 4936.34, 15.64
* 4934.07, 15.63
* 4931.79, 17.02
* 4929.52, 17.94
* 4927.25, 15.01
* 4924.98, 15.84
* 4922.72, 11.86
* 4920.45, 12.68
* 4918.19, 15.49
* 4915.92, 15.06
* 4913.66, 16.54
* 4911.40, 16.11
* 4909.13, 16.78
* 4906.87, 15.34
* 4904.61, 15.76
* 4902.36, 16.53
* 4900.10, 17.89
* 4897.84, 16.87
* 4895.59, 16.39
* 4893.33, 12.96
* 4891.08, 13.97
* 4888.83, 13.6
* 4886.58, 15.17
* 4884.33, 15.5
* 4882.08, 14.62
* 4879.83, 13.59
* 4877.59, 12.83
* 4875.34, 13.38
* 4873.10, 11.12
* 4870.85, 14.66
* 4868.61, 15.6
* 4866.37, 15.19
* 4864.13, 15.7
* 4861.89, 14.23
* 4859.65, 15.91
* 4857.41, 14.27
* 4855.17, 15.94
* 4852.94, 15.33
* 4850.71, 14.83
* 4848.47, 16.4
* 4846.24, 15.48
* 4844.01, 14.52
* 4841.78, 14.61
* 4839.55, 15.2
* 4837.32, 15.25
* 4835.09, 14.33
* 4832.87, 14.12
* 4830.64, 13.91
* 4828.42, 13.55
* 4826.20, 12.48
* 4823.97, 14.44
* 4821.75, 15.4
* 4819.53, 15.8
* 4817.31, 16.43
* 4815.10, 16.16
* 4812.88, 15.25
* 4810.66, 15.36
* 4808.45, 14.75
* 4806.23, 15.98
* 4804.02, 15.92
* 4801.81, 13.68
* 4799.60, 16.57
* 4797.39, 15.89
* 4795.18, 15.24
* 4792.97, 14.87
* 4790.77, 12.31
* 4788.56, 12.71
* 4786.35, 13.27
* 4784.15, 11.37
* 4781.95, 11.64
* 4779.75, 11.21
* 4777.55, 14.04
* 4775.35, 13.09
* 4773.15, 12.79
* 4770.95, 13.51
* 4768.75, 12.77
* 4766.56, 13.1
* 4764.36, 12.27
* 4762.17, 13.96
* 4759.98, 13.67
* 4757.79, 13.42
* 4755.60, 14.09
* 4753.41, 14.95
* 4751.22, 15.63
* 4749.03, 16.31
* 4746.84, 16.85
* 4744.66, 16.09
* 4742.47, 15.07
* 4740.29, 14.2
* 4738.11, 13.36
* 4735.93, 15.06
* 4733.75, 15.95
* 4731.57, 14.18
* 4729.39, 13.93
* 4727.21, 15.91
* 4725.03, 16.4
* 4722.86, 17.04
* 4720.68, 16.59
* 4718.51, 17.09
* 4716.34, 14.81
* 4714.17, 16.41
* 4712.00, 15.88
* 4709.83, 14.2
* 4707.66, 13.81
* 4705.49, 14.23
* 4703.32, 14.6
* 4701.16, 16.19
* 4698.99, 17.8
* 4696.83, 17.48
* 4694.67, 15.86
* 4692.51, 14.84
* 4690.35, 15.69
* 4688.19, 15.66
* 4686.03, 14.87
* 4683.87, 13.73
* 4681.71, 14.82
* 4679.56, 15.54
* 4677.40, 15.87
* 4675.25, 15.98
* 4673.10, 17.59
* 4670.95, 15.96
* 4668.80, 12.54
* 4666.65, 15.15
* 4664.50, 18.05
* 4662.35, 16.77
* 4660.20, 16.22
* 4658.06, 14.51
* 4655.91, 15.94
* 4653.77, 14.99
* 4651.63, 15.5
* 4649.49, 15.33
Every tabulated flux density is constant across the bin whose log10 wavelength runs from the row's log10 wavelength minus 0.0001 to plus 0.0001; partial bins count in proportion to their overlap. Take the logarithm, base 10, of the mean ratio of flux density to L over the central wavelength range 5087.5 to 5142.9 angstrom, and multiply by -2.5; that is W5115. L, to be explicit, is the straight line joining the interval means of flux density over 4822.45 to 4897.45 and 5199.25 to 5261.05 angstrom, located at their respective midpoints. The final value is 0.23 mag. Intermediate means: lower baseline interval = 14.5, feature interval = 12.5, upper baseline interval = 15.9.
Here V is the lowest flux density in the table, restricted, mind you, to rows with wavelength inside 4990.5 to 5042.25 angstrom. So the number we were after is 10.49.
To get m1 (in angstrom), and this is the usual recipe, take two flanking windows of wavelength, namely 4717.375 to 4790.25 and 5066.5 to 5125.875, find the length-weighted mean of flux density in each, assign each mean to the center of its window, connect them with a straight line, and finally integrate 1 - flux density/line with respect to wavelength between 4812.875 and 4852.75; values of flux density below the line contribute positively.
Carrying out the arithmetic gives -2.9 angstrom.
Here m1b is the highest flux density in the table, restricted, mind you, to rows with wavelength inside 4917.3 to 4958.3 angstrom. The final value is 17.94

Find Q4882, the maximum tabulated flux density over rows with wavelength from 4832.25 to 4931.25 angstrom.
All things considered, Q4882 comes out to 17.94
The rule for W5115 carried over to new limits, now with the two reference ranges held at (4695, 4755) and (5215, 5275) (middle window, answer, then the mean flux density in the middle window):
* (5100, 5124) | 0.30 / 12.3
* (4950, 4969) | 0.10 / 14.6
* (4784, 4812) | 0.08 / 14.6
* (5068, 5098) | 0.25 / 12.9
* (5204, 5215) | 0.49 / 10.5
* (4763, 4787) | 0.23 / 12.6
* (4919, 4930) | 0.10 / 14.5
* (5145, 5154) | 0.34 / 12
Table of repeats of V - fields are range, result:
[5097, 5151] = 10.17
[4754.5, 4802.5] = 11.21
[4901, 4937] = 11.86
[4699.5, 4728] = 13.81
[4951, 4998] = 9.861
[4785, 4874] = 11.12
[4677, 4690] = 13.73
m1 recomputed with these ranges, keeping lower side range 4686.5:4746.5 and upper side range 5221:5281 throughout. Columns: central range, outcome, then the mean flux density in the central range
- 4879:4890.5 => 1.00 angstrom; 14.5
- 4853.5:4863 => 0.43 angstrom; 15.1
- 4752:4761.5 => 0.92 angstrom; 14.1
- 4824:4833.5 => 1.30 angstrom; 13.6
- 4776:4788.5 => 2.62 angstrom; 12.4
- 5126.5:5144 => 4.38 angstrom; 12.3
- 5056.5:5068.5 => 2.07 angstrom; 13.5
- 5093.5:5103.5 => 1.97 angstrom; 13.1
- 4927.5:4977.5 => 1.84 angstrom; 15.4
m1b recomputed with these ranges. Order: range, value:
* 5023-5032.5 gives 13.86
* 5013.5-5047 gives 15.82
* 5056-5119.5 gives 15.03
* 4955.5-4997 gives 16.02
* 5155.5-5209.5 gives 15.36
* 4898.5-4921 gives 17.89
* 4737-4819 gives 16.85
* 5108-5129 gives 14.27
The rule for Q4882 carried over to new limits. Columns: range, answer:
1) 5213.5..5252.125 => 20.38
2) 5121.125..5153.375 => 13.98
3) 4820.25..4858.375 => 16.4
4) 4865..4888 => 15.6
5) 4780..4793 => 14.87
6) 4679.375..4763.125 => 17.8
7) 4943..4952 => 17.5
